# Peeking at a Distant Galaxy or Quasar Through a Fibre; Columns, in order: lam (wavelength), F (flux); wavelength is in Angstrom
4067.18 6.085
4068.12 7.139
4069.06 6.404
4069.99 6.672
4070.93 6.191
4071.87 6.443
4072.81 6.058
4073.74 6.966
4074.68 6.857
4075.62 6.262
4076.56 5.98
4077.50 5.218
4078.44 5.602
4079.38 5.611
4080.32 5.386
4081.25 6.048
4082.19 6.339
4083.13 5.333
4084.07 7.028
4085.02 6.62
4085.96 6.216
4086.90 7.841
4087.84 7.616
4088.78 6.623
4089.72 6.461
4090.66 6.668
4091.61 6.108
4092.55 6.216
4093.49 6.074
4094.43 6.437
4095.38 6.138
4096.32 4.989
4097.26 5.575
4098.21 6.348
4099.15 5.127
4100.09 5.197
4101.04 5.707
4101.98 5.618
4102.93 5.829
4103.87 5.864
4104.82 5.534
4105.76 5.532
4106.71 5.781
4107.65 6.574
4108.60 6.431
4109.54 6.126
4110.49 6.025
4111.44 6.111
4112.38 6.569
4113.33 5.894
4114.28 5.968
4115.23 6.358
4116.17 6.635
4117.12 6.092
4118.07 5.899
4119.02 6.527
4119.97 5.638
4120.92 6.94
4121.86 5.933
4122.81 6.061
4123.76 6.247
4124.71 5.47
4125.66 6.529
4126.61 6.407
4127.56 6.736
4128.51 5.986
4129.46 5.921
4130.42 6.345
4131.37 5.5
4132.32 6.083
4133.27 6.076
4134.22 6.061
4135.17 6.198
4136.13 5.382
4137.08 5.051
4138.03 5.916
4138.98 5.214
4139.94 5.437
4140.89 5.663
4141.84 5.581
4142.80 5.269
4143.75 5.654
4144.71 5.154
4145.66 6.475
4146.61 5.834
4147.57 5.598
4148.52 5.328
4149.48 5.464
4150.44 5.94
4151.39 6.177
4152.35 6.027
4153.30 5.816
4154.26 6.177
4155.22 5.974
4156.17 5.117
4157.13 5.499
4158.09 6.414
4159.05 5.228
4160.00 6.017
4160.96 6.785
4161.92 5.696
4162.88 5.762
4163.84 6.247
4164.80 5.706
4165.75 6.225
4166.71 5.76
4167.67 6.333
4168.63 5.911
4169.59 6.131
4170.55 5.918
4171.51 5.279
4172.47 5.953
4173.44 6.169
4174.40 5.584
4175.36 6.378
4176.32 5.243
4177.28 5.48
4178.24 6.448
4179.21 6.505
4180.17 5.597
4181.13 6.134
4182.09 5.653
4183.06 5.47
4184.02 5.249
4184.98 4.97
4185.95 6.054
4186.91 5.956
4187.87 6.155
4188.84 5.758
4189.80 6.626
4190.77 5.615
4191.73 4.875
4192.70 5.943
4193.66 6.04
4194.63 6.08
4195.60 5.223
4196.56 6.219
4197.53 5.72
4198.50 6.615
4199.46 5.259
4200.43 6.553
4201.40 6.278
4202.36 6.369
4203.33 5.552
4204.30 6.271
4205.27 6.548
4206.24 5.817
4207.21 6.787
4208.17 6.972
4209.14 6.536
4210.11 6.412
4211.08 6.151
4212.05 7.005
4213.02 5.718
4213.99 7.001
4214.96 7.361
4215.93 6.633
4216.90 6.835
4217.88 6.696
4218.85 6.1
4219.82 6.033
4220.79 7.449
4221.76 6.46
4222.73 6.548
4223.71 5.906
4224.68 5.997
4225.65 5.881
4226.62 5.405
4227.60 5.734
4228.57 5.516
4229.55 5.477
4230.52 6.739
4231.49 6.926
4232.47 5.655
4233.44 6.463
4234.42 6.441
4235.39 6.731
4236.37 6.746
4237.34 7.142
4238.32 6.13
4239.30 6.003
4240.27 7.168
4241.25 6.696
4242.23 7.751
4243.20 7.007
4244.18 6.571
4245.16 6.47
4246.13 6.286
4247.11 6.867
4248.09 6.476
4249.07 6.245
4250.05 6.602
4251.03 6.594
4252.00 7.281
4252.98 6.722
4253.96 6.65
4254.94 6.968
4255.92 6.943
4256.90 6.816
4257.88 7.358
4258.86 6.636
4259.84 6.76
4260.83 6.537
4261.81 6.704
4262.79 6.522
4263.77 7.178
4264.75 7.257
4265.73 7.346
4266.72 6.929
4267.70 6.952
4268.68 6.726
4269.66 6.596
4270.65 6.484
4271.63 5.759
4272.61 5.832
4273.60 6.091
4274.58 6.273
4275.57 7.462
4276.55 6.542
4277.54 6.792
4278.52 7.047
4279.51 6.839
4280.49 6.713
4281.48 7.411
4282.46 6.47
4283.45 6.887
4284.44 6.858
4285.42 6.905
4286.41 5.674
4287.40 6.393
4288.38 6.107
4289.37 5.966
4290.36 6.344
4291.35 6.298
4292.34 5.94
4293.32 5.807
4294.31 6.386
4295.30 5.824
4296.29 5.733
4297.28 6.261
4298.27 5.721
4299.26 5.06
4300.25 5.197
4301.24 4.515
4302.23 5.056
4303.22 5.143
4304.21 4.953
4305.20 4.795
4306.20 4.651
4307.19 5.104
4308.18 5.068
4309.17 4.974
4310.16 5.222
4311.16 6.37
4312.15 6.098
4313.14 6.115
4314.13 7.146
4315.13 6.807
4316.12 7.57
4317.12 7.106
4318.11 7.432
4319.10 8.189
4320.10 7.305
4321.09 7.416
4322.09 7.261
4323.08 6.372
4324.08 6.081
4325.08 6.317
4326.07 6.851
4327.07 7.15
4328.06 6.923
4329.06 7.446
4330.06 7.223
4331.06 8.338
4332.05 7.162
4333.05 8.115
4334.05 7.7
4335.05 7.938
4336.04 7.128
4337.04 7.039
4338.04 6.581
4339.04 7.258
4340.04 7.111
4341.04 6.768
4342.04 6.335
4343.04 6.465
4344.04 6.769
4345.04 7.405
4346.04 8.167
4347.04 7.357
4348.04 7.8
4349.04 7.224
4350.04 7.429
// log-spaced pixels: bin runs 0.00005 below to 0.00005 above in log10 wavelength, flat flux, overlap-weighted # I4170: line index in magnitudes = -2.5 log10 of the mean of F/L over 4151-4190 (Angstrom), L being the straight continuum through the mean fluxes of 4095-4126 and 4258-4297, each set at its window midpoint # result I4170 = 0.05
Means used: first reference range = 5.98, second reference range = 6.54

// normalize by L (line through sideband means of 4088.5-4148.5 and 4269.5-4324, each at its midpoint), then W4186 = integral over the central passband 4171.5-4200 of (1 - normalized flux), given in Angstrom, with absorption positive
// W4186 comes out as 1.1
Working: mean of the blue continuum 5.95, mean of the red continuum 6.22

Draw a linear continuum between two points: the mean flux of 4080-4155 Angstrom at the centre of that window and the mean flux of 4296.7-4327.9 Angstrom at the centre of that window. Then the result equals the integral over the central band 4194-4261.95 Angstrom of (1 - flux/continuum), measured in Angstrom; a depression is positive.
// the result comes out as -4.3 Angstrom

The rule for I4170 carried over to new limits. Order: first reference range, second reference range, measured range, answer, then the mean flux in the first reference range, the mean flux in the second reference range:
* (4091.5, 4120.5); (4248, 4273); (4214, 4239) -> 0.03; 5.97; 6.73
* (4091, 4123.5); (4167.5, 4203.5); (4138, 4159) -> 0.04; 6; 5.87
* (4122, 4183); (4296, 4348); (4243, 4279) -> -0.07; 5.87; 6.56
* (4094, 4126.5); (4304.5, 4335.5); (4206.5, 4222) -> -0.05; 6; 6.7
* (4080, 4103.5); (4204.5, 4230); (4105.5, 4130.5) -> 0.00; 6.15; 6.34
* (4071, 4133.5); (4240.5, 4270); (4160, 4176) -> 0.08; 6.13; 6.82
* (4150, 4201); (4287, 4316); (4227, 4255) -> -0.13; 5.88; 5.71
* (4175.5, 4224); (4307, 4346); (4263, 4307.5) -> 0.08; 6.14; 6.89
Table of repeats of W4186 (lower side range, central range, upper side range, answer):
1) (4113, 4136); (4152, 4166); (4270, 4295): 0.67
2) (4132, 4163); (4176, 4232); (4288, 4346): -1.16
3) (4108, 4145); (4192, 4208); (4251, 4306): 0.22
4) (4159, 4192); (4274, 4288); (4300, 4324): -1.59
